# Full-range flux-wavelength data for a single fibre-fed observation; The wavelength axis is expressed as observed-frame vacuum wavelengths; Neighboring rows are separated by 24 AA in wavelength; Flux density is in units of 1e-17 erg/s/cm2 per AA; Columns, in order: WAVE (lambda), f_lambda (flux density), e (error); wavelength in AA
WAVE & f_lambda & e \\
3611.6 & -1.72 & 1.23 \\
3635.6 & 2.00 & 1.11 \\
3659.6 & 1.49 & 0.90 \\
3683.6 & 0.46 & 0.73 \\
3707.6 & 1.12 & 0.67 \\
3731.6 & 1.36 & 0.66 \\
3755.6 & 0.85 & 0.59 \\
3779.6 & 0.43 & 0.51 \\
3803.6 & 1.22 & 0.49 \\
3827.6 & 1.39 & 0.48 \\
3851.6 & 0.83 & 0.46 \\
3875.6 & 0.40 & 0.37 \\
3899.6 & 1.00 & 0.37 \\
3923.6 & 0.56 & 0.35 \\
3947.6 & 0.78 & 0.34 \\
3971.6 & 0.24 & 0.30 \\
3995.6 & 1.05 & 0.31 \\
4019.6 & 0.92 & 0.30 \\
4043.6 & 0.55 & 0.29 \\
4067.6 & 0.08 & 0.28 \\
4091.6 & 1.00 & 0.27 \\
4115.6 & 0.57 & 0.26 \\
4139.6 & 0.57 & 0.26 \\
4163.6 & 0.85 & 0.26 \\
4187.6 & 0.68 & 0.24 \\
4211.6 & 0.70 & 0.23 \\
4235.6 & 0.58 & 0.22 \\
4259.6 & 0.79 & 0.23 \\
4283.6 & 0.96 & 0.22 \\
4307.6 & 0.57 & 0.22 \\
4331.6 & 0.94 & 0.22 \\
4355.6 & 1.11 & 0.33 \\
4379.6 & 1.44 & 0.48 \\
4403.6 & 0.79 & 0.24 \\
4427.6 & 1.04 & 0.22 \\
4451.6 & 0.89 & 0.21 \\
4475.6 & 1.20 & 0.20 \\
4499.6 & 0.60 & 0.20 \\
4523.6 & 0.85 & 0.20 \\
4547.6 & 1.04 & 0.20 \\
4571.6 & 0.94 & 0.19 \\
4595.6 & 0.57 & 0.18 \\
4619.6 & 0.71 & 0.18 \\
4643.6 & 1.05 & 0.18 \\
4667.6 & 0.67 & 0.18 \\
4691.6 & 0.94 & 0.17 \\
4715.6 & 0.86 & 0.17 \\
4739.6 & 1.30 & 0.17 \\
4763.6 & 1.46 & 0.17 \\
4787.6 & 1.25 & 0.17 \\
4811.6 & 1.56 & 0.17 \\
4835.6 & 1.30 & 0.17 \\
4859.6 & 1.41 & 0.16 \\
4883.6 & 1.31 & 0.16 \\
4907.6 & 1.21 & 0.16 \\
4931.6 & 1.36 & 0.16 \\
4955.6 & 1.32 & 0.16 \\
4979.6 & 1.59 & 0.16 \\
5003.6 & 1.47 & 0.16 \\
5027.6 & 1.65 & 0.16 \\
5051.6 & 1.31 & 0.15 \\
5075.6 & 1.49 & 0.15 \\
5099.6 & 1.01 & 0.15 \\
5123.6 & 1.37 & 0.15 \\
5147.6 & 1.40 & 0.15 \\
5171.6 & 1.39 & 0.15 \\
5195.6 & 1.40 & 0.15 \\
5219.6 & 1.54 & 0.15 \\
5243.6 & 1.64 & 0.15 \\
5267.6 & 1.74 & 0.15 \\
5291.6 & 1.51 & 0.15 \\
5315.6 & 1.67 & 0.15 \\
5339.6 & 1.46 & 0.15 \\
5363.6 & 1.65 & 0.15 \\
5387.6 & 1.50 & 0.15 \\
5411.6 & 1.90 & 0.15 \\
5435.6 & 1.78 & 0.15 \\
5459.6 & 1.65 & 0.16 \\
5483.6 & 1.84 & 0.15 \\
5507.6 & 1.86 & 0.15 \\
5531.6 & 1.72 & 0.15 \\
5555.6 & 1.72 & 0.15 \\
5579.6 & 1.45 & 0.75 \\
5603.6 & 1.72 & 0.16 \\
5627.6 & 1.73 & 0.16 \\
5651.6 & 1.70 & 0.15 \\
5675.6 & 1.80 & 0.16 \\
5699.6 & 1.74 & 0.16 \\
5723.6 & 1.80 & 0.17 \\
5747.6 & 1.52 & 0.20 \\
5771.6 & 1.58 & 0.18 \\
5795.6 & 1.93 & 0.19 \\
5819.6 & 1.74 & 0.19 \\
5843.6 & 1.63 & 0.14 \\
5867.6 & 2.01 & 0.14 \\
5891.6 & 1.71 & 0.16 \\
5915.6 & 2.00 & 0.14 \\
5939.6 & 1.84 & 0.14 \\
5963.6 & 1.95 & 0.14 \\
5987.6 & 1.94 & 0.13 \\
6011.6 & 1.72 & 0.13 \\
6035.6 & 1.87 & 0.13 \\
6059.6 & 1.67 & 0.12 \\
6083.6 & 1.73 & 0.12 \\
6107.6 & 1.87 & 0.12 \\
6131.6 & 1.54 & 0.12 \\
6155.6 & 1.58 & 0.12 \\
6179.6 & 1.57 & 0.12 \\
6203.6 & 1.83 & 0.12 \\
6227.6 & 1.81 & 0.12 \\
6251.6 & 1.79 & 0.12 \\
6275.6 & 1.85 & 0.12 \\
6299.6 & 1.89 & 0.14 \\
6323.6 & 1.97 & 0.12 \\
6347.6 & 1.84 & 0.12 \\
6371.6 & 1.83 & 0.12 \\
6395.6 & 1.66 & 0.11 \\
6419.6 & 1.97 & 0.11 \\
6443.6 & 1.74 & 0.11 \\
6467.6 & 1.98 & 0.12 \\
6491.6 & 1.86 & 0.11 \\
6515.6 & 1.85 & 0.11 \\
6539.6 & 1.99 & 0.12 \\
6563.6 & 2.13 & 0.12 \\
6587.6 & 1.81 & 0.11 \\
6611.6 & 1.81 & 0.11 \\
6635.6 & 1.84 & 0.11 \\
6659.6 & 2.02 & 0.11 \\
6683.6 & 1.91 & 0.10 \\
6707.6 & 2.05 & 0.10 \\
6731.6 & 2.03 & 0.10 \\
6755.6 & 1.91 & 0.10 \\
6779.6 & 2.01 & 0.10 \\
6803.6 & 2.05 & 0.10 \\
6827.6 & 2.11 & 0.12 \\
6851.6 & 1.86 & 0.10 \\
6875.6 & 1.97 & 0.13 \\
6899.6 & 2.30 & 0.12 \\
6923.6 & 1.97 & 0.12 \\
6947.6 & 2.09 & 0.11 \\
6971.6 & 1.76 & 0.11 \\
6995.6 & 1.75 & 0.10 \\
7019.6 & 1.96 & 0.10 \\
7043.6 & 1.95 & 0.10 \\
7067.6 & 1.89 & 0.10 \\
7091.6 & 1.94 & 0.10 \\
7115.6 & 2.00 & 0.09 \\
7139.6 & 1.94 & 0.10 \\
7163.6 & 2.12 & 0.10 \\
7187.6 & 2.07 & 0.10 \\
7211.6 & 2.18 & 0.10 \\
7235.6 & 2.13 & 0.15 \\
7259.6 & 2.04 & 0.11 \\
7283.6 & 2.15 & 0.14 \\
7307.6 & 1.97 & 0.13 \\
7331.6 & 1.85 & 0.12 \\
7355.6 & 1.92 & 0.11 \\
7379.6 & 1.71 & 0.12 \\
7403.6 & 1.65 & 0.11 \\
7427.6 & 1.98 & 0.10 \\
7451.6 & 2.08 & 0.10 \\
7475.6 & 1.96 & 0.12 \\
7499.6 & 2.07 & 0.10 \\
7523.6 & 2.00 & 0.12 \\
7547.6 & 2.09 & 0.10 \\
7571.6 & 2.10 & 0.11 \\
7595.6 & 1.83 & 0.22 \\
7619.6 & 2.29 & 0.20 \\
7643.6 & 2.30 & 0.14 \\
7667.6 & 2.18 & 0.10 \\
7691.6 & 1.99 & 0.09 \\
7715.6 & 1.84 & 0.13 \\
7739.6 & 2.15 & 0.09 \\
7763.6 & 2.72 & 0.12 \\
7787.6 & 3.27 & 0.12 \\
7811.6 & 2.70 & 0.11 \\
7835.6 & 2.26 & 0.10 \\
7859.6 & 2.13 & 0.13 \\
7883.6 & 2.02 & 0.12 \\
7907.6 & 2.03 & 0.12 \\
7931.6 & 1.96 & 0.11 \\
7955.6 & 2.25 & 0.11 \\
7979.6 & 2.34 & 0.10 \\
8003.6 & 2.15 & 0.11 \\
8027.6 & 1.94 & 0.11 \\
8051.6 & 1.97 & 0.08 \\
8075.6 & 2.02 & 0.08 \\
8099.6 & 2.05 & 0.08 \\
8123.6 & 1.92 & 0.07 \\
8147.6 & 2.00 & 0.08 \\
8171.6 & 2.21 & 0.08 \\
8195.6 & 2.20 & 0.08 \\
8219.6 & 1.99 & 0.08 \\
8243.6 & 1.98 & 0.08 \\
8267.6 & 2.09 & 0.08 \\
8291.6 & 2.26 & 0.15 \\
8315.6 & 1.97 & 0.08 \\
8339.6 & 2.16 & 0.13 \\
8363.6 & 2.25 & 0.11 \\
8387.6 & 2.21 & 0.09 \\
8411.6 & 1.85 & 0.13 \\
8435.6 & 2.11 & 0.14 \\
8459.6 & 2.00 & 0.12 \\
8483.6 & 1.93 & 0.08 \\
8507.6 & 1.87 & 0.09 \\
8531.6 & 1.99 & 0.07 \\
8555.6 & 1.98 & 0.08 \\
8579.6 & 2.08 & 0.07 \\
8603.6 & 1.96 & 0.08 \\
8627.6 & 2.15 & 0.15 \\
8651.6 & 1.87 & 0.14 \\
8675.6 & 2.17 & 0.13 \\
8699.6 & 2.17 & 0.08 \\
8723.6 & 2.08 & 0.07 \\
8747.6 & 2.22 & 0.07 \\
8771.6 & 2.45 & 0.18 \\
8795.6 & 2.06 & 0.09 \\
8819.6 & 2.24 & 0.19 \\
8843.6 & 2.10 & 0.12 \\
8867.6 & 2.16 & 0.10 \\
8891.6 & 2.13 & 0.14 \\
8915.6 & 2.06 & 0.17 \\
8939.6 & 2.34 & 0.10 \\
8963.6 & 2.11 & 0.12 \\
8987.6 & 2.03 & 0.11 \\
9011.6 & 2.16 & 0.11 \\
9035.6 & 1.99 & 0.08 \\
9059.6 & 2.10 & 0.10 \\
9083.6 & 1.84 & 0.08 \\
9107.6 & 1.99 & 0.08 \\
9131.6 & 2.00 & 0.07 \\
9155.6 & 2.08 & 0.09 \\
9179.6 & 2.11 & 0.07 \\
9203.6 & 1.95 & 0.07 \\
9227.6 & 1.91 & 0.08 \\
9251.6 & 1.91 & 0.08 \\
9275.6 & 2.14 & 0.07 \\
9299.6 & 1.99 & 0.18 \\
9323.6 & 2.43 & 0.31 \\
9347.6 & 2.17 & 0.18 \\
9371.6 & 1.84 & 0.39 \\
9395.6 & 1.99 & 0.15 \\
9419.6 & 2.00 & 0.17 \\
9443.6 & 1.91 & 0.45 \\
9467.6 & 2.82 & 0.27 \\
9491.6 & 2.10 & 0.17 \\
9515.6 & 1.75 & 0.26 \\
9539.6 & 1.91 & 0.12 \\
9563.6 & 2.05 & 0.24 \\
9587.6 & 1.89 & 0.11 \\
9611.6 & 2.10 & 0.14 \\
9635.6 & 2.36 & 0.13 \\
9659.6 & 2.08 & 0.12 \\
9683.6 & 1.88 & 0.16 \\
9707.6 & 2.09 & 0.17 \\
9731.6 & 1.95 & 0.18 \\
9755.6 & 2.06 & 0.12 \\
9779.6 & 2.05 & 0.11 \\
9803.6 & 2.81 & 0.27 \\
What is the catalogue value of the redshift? 0.185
